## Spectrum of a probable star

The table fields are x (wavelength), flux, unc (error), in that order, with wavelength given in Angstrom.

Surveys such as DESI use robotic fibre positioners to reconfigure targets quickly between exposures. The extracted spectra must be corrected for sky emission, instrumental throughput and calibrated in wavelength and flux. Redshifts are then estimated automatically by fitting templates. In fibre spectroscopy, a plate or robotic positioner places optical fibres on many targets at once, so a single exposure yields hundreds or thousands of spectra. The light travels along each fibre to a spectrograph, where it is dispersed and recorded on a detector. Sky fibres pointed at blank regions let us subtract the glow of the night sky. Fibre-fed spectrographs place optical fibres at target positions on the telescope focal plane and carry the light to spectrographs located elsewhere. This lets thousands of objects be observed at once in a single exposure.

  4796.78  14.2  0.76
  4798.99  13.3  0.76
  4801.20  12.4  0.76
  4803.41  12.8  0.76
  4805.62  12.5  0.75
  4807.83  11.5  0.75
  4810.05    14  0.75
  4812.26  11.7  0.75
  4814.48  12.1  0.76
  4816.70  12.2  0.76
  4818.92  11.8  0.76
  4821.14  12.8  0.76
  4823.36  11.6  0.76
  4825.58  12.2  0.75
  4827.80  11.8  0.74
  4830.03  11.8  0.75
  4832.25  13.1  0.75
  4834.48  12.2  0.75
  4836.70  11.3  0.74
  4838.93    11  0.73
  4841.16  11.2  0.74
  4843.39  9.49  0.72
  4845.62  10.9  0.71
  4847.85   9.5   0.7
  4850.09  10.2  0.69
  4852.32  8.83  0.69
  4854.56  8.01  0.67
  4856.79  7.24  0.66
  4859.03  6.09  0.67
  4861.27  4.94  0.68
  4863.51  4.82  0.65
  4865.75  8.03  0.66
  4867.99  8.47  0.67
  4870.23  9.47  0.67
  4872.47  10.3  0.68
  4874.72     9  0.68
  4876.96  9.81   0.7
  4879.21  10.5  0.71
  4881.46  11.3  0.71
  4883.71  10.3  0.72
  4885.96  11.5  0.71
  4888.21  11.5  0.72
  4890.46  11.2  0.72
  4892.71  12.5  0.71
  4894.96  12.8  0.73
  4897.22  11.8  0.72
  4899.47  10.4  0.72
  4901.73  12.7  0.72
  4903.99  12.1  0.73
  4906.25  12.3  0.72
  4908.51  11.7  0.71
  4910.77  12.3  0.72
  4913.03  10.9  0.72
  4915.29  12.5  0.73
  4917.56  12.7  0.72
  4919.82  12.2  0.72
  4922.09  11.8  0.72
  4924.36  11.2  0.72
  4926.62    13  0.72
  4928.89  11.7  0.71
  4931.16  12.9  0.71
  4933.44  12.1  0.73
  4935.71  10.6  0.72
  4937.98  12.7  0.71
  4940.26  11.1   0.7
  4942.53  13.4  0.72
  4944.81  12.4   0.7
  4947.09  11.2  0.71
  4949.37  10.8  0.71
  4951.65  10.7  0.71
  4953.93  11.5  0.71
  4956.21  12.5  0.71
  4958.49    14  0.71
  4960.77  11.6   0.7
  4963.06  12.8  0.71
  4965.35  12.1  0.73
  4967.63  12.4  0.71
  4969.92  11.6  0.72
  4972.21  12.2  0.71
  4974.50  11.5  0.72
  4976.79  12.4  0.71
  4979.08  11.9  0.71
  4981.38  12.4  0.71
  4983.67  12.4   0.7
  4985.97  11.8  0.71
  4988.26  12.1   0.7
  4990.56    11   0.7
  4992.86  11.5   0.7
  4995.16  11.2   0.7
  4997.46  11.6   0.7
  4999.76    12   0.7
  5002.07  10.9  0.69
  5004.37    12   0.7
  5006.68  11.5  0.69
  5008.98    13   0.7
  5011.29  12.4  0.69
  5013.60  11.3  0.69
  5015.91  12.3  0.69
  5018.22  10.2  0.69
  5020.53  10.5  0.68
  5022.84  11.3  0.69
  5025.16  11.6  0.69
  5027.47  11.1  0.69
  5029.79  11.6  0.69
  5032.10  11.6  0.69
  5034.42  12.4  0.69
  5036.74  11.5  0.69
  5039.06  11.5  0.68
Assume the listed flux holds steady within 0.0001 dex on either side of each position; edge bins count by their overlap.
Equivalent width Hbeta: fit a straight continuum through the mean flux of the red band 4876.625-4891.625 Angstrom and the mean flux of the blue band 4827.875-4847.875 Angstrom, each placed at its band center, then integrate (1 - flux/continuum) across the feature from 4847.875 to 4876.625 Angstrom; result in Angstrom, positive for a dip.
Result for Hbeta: 7.87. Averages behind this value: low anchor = 11.3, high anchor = 10.9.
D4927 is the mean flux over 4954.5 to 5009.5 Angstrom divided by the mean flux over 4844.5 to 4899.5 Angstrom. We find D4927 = 1.3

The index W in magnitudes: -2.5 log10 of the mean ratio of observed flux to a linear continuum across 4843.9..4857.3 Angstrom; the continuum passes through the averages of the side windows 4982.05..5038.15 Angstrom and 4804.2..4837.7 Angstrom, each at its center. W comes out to 0.295 mag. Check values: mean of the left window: 12.2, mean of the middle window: 9.22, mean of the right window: 11.6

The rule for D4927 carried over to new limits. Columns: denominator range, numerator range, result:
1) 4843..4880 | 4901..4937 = 1.41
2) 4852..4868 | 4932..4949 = 1.73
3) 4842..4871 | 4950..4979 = 1.48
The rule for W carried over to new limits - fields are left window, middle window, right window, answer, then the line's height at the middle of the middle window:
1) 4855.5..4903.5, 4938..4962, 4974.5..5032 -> -0.11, 10.9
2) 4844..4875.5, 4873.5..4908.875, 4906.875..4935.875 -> -0.11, 10.2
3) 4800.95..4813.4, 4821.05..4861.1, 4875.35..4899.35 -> 0.16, 12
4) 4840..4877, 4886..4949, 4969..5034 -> -0.21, 9.86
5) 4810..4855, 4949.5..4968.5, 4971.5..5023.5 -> -0.05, 11.6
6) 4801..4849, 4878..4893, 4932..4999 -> 0.06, 11.9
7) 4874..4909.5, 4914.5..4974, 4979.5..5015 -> -0.04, 11.6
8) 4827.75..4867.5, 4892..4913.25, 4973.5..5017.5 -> -0.17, 10.3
